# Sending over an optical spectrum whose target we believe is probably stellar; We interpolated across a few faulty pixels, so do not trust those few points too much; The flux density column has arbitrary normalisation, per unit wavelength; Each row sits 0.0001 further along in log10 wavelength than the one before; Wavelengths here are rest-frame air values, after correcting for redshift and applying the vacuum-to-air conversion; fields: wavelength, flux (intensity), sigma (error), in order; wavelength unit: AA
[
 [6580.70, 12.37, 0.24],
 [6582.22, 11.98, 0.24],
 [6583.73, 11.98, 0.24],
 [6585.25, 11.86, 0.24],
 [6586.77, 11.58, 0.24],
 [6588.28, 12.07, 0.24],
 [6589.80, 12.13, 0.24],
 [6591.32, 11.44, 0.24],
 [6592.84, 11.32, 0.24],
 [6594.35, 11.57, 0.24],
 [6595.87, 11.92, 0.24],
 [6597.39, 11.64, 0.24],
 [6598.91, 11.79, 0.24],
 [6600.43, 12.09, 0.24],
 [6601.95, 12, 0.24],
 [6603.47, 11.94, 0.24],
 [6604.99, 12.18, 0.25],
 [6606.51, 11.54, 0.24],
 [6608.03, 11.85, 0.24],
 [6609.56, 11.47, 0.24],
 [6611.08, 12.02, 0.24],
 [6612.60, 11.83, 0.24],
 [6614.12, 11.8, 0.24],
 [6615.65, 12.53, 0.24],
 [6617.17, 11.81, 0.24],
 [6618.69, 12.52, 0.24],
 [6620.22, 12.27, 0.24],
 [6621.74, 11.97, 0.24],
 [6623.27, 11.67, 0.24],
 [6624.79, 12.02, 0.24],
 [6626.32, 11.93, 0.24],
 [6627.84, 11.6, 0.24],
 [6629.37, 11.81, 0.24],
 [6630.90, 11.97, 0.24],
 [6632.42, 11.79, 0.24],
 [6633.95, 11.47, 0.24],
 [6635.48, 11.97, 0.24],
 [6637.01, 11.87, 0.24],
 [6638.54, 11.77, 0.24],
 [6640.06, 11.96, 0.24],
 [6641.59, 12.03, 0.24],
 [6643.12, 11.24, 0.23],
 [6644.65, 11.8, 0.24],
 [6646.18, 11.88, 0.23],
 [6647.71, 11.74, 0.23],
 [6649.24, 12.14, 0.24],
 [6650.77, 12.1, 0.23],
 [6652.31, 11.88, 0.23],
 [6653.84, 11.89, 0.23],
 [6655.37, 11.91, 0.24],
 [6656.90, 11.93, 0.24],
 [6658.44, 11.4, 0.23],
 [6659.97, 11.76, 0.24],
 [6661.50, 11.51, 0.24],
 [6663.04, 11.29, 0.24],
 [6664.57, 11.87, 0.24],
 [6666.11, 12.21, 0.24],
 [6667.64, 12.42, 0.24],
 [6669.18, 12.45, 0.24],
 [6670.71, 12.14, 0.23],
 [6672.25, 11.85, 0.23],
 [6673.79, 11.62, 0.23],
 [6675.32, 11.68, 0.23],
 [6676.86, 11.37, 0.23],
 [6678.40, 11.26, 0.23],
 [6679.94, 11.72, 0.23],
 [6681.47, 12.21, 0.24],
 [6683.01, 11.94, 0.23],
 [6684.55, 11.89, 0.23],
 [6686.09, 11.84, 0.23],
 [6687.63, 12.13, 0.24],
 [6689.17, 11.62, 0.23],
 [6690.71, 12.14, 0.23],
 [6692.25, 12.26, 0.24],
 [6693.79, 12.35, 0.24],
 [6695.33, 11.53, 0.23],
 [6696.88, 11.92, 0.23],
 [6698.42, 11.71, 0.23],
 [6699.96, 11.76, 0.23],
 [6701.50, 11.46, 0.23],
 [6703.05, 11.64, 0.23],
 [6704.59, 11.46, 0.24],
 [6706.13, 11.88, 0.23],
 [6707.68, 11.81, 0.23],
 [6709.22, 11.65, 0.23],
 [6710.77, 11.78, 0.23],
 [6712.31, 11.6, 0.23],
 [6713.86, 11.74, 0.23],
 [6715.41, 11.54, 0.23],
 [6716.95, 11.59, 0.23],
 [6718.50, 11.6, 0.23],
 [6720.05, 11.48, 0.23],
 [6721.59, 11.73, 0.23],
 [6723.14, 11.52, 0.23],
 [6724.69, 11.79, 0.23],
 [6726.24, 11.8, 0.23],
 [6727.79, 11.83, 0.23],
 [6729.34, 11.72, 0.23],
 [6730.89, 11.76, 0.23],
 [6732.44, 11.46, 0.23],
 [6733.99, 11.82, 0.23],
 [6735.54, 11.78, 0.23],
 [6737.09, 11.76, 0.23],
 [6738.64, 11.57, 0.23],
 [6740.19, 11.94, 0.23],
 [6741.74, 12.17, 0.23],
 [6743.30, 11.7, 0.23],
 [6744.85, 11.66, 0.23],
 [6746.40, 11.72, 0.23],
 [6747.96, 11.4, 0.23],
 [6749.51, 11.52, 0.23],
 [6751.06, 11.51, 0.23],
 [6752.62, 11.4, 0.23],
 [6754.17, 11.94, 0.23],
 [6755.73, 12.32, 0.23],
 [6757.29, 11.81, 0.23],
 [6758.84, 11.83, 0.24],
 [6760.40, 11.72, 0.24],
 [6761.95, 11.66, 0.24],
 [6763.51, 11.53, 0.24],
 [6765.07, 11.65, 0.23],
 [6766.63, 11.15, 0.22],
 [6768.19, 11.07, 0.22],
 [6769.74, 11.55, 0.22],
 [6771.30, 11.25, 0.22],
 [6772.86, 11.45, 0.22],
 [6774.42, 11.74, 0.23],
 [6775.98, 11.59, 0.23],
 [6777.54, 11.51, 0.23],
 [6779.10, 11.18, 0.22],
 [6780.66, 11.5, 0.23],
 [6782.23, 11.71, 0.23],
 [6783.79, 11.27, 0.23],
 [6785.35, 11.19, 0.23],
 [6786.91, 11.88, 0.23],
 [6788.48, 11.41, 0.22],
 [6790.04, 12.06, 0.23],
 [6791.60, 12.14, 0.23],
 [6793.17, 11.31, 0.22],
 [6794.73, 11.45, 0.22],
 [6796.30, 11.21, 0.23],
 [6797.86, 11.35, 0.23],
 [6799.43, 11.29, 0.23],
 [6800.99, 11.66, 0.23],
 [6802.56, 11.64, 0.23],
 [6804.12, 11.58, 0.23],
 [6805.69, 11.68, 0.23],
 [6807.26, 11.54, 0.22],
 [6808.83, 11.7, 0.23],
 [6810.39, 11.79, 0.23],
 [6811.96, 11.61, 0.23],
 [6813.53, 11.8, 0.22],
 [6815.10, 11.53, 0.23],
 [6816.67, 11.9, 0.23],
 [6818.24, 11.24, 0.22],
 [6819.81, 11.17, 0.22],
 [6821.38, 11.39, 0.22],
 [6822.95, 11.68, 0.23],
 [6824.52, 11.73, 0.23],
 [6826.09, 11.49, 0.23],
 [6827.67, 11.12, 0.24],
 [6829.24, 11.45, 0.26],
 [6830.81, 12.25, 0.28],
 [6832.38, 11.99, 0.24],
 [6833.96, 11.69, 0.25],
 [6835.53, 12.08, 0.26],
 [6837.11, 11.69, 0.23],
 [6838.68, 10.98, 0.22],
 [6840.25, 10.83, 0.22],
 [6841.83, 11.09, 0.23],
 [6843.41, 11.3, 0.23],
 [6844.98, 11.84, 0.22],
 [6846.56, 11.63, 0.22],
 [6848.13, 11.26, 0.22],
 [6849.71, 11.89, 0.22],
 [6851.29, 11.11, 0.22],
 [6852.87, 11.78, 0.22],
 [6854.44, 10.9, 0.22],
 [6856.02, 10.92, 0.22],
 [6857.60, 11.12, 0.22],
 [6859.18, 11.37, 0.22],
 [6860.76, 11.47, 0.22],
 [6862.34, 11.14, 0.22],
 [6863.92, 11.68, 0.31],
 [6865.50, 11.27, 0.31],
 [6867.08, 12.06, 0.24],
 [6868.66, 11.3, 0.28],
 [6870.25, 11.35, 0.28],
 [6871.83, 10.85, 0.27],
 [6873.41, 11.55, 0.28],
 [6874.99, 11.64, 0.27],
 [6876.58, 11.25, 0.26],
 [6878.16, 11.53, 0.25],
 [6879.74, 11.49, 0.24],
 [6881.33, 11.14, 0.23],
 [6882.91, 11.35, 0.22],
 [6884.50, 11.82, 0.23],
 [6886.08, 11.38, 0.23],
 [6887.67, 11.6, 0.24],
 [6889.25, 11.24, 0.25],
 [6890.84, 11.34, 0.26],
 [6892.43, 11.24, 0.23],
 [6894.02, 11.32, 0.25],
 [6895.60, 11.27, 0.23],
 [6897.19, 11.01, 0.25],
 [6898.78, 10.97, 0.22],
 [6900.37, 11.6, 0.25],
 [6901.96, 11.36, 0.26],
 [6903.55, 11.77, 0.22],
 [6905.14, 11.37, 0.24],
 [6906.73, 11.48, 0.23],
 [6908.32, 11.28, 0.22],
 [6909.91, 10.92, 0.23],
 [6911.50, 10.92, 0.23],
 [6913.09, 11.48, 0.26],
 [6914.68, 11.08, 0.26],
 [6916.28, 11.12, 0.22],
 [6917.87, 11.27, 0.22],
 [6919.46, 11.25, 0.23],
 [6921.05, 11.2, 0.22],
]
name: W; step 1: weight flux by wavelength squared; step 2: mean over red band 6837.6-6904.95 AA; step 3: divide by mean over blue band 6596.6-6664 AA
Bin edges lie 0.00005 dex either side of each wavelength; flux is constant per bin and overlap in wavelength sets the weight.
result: 1.03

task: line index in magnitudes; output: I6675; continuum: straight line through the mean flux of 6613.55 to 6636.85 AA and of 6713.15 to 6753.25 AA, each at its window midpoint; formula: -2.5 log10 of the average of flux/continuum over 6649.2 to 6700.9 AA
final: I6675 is 0.00 mag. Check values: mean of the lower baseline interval 11.9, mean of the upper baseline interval 11.7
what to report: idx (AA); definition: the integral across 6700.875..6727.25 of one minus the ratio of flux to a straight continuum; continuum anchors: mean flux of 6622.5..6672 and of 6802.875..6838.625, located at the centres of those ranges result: 0.3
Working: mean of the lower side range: 11.9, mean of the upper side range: 11.6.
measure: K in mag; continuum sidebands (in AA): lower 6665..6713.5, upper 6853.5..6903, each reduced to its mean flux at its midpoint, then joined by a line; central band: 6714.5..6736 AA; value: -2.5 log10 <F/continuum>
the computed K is 0.01 mag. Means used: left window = 11.8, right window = 11.3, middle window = 11.7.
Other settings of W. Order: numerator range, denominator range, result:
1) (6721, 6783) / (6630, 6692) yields 1.01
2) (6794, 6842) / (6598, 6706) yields 1.02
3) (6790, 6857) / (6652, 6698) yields 1.01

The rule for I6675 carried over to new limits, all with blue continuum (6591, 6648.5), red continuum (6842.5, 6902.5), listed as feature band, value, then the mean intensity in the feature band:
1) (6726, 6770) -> -0.007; 11.7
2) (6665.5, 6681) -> -0.012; 11.9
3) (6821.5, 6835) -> -0.020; 11.7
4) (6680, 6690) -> -0.019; 11.9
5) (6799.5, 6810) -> -0.012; 11.6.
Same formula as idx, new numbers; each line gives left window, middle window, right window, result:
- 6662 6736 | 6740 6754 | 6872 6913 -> 0.0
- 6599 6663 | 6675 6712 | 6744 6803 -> -0.2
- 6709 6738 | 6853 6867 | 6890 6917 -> 0.1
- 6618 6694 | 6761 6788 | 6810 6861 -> 0.4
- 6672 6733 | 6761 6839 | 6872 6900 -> -0.1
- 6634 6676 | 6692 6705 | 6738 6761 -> 0.0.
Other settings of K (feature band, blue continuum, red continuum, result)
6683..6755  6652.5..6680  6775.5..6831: 0.00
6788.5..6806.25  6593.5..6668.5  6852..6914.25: 0.00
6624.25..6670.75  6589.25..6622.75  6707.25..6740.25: 0.00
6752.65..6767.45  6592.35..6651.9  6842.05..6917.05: -0.01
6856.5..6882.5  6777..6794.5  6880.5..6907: 0.00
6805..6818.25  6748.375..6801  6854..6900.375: -0.02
